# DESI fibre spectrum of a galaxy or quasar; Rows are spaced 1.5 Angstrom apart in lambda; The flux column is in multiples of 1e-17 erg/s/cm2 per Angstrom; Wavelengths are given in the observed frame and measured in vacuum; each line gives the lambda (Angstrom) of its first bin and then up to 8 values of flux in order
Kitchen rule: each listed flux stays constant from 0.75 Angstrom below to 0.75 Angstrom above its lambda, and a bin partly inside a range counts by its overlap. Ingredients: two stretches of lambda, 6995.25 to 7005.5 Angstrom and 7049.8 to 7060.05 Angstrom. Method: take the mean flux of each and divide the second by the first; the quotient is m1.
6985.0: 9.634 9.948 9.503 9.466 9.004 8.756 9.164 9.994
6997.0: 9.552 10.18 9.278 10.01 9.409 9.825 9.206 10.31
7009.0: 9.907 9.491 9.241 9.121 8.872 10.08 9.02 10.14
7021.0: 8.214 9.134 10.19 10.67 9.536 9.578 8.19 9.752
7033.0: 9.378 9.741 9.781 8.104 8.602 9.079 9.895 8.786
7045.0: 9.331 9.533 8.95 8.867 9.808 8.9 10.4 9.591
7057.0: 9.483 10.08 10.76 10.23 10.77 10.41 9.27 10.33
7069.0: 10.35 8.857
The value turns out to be 1.0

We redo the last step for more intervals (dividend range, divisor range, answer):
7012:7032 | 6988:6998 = 1.01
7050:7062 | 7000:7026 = 1.03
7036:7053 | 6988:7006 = 0.96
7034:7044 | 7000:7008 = 0.94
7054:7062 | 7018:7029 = 1.05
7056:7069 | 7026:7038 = 1.09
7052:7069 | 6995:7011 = 1.03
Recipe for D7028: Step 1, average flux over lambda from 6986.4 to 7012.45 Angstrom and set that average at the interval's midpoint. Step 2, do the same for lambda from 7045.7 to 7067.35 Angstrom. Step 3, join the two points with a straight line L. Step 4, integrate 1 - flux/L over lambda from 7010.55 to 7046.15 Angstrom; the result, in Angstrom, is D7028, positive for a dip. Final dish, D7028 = 1.3 Angstrom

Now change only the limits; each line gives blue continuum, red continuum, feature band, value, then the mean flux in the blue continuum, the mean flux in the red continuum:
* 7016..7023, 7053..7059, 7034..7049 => 0.7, 9.3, 9.84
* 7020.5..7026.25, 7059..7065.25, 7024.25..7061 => 2.2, 9.61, 10.5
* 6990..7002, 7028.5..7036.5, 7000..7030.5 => -0.3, 9.48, 9.38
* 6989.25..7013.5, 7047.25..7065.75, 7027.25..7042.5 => 0.8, 9.54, 9.84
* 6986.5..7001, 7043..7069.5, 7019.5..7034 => 0.3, 9.47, 9.77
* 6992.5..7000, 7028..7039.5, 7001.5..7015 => -0.2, 9.58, 9.14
